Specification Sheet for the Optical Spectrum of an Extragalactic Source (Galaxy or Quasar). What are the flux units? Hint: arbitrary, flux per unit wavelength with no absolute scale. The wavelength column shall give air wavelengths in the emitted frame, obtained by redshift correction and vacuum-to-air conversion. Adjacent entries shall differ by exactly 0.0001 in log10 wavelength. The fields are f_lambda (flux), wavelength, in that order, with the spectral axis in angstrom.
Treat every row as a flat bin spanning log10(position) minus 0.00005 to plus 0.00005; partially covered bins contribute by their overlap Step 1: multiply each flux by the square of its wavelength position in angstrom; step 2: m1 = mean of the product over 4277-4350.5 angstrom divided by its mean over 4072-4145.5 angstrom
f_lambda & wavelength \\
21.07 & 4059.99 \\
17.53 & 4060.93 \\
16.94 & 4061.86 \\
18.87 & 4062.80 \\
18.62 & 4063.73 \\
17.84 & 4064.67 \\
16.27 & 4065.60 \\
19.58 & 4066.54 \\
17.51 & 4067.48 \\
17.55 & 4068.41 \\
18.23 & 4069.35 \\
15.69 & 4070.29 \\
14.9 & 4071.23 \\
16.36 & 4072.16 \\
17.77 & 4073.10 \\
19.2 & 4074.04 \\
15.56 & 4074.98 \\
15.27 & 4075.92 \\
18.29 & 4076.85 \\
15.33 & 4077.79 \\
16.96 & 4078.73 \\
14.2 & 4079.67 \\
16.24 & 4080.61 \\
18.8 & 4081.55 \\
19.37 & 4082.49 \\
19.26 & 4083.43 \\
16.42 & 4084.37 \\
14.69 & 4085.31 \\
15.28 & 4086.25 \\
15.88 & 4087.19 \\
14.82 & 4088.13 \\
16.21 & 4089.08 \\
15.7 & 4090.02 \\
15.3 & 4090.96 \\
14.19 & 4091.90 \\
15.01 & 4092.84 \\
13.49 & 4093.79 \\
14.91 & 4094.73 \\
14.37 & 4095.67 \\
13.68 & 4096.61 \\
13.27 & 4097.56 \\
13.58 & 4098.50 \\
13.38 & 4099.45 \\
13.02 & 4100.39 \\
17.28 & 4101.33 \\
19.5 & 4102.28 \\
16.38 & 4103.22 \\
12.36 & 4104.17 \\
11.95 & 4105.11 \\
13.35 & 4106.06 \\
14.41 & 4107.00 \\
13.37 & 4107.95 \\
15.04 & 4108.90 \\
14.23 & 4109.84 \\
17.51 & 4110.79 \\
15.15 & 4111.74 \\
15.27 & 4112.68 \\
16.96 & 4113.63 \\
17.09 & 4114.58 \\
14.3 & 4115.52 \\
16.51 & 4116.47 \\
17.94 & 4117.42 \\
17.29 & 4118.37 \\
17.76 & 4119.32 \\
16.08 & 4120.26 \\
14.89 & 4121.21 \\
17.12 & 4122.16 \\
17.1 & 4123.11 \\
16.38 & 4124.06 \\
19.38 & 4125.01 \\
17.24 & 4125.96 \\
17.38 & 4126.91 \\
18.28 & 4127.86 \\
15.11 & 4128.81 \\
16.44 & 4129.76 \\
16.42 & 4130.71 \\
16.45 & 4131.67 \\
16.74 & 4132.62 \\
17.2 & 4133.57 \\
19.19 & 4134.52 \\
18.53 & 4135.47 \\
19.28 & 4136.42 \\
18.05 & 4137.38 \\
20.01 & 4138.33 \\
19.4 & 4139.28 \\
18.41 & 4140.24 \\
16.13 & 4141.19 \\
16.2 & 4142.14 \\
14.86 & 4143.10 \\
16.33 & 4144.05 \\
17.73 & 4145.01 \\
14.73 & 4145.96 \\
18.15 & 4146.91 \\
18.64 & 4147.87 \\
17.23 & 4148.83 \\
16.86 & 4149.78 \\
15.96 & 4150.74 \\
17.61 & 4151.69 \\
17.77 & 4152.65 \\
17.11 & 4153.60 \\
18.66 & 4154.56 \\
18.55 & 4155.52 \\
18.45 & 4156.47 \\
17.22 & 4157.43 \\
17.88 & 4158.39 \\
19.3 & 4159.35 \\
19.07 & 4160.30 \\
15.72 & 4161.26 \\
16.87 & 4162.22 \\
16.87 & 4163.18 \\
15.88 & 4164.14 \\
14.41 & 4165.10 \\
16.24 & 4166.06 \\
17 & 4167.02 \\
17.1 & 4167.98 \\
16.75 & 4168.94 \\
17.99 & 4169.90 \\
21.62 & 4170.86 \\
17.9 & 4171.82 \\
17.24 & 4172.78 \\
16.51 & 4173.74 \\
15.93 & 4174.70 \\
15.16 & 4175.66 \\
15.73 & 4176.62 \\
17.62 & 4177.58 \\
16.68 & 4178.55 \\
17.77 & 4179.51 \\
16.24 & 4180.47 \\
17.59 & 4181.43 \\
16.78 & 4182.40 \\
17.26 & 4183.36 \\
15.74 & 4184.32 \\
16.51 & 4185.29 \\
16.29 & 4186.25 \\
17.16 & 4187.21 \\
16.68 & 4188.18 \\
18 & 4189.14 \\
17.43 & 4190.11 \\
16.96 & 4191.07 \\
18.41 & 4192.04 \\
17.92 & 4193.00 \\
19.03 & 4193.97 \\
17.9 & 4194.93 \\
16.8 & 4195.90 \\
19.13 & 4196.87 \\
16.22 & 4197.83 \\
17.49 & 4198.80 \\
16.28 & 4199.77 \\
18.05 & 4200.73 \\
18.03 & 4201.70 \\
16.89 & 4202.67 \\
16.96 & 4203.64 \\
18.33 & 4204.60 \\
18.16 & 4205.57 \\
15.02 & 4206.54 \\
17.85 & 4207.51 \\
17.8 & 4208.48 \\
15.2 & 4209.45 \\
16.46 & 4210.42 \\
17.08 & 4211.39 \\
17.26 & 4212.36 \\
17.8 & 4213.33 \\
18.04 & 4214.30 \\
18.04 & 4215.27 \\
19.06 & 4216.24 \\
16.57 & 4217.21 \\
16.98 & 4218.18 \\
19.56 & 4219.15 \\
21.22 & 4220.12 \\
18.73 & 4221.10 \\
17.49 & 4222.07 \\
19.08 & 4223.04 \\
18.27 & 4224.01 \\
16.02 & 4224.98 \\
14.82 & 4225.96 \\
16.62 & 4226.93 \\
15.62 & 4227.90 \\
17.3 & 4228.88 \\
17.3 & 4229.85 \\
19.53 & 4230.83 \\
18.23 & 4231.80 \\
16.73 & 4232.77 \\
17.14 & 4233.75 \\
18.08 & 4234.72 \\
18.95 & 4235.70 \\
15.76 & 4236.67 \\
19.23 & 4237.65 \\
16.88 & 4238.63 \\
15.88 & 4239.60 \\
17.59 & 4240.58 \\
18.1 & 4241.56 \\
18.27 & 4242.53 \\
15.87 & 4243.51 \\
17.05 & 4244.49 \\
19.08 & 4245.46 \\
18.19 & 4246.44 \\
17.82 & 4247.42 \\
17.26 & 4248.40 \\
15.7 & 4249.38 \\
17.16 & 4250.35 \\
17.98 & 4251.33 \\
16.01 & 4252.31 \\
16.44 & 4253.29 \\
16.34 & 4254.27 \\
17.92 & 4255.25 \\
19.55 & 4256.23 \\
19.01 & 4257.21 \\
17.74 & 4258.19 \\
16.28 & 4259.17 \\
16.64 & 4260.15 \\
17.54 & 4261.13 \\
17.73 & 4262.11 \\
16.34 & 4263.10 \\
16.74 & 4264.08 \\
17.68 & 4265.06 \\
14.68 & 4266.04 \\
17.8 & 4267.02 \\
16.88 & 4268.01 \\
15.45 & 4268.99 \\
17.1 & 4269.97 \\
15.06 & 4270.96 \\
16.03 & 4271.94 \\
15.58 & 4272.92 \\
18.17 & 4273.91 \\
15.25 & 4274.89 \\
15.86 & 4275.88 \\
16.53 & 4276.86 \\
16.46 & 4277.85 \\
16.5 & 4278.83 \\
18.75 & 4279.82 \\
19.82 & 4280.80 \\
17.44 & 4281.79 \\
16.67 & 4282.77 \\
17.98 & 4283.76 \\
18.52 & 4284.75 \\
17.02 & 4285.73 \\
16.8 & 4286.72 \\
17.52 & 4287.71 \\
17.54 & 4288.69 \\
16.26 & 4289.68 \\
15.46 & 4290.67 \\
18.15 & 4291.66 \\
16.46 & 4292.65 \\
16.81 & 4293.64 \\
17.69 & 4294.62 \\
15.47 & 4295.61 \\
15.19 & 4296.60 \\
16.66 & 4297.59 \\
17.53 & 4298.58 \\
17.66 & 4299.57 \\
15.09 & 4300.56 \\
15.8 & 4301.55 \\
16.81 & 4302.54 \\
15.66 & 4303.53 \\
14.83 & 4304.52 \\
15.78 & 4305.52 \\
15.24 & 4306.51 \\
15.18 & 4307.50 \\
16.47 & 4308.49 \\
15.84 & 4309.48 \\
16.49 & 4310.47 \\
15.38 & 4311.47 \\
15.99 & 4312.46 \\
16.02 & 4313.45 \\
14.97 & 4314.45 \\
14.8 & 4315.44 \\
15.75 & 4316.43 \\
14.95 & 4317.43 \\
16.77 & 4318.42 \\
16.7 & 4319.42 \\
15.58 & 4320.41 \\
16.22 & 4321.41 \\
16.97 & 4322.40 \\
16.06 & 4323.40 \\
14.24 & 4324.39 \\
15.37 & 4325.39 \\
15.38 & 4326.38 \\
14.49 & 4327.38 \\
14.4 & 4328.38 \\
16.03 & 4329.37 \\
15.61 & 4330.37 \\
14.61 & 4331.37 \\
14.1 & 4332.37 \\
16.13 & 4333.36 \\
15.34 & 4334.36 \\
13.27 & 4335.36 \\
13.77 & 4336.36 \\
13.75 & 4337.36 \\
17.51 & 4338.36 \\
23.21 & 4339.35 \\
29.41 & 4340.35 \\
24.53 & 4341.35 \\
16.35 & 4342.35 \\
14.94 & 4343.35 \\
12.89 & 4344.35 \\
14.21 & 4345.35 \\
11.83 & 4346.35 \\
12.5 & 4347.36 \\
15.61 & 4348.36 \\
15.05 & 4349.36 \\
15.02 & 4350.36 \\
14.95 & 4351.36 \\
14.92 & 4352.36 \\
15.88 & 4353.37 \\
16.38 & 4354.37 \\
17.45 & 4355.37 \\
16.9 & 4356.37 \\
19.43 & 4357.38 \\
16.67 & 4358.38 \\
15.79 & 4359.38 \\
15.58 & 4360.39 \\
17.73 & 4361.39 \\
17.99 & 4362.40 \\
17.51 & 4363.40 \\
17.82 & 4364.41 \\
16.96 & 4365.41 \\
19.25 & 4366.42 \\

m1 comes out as 1.1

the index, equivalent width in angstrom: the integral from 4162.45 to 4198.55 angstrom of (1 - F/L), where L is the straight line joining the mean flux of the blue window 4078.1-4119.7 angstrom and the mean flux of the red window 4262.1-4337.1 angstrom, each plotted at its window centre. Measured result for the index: -3.1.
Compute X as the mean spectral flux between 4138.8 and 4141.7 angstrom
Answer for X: 18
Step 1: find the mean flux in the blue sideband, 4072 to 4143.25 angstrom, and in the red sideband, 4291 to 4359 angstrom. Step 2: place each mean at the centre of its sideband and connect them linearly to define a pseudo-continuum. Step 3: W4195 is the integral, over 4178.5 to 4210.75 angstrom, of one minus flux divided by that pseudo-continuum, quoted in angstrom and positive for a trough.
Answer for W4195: -2.1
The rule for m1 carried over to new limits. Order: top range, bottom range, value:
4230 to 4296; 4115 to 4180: 1.05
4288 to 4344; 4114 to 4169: 1.03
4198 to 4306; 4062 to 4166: 1.11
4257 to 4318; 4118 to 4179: 1.02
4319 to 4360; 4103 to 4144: 1.08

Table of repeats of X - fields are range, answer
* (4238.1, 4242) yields 17.1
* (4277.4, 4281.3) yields 17.9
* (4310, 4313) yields 15.9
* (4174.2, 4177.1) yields 15.6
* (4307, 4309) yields 15.9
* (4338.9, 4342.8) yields 23.5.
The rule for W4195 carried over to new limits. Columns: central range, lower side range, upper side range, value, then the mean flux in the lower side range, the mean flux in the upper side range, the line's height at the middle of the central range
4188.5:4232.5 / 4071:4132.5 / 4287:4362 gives -4.3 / 15.9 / 16.1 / 16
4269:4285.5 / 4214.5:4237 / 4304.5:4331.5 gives -0.4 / 17.7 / 15.6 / 16.5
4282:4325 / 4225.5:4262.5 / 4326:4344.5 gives 1.7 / 17.4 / 16.7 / 16.9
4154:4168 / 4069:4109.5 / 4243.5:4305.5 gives -1.1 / 15.5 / 16.9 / 16.1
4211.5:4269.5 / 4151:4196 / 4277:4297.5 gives -0.9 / 17.3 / 17.1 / 17.2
